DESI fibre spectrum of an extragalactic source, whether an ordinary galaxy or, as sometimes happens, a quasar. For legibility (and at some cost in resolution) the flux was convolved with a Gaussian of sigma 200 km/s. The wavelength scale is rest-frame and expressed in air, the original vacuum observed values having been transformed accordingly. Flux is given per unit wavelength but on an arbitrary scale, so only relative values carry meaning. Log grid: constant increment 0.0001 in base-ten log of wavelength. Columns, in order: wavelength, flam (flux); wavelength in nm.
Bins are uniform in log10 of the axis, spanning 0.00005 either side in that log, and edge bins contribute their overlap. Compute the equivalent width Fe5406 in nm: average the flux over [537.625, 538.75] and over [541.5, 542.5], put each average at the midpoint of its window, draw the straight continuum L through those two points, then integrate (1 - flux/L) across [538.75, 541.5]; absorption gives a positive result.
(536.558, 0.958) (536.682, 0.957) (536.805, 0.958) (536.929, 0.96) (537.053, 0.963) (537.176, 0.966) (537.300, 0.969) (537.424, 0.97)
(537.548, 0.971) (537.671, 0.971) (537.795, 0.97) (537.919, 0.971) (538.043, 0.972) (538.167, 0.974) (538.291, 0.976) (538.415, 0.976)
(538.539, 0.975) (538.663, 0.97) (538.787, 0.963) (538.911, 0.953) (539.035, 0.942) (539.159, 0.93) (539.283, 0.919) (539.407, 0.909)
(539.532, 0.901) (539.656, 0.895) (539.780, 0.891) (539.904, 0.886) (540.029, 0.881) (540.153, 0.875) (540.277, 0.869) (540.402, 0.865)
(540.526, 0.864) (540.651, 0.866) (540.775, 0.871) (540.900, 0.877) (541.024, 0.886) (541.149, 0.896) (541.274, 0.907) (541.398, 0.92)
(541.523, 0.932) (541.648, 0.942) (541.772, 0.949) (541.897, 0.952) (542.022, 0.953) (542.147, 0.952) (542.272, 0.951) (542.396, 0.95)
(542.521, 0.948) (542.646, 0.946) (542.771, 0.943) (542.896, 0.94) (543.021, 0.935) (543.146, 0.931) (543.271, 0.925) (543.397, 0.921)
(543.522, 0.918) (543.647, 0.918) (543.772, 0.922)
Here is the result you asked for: 0.177 nm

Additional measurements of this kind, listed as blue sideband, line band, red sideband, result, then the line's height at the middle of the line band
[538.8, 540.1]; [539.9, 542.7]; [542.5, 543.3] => 0.048 nm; 0.926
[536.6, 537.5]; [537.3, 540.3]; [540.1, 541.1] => -0.070 nm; 0.918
